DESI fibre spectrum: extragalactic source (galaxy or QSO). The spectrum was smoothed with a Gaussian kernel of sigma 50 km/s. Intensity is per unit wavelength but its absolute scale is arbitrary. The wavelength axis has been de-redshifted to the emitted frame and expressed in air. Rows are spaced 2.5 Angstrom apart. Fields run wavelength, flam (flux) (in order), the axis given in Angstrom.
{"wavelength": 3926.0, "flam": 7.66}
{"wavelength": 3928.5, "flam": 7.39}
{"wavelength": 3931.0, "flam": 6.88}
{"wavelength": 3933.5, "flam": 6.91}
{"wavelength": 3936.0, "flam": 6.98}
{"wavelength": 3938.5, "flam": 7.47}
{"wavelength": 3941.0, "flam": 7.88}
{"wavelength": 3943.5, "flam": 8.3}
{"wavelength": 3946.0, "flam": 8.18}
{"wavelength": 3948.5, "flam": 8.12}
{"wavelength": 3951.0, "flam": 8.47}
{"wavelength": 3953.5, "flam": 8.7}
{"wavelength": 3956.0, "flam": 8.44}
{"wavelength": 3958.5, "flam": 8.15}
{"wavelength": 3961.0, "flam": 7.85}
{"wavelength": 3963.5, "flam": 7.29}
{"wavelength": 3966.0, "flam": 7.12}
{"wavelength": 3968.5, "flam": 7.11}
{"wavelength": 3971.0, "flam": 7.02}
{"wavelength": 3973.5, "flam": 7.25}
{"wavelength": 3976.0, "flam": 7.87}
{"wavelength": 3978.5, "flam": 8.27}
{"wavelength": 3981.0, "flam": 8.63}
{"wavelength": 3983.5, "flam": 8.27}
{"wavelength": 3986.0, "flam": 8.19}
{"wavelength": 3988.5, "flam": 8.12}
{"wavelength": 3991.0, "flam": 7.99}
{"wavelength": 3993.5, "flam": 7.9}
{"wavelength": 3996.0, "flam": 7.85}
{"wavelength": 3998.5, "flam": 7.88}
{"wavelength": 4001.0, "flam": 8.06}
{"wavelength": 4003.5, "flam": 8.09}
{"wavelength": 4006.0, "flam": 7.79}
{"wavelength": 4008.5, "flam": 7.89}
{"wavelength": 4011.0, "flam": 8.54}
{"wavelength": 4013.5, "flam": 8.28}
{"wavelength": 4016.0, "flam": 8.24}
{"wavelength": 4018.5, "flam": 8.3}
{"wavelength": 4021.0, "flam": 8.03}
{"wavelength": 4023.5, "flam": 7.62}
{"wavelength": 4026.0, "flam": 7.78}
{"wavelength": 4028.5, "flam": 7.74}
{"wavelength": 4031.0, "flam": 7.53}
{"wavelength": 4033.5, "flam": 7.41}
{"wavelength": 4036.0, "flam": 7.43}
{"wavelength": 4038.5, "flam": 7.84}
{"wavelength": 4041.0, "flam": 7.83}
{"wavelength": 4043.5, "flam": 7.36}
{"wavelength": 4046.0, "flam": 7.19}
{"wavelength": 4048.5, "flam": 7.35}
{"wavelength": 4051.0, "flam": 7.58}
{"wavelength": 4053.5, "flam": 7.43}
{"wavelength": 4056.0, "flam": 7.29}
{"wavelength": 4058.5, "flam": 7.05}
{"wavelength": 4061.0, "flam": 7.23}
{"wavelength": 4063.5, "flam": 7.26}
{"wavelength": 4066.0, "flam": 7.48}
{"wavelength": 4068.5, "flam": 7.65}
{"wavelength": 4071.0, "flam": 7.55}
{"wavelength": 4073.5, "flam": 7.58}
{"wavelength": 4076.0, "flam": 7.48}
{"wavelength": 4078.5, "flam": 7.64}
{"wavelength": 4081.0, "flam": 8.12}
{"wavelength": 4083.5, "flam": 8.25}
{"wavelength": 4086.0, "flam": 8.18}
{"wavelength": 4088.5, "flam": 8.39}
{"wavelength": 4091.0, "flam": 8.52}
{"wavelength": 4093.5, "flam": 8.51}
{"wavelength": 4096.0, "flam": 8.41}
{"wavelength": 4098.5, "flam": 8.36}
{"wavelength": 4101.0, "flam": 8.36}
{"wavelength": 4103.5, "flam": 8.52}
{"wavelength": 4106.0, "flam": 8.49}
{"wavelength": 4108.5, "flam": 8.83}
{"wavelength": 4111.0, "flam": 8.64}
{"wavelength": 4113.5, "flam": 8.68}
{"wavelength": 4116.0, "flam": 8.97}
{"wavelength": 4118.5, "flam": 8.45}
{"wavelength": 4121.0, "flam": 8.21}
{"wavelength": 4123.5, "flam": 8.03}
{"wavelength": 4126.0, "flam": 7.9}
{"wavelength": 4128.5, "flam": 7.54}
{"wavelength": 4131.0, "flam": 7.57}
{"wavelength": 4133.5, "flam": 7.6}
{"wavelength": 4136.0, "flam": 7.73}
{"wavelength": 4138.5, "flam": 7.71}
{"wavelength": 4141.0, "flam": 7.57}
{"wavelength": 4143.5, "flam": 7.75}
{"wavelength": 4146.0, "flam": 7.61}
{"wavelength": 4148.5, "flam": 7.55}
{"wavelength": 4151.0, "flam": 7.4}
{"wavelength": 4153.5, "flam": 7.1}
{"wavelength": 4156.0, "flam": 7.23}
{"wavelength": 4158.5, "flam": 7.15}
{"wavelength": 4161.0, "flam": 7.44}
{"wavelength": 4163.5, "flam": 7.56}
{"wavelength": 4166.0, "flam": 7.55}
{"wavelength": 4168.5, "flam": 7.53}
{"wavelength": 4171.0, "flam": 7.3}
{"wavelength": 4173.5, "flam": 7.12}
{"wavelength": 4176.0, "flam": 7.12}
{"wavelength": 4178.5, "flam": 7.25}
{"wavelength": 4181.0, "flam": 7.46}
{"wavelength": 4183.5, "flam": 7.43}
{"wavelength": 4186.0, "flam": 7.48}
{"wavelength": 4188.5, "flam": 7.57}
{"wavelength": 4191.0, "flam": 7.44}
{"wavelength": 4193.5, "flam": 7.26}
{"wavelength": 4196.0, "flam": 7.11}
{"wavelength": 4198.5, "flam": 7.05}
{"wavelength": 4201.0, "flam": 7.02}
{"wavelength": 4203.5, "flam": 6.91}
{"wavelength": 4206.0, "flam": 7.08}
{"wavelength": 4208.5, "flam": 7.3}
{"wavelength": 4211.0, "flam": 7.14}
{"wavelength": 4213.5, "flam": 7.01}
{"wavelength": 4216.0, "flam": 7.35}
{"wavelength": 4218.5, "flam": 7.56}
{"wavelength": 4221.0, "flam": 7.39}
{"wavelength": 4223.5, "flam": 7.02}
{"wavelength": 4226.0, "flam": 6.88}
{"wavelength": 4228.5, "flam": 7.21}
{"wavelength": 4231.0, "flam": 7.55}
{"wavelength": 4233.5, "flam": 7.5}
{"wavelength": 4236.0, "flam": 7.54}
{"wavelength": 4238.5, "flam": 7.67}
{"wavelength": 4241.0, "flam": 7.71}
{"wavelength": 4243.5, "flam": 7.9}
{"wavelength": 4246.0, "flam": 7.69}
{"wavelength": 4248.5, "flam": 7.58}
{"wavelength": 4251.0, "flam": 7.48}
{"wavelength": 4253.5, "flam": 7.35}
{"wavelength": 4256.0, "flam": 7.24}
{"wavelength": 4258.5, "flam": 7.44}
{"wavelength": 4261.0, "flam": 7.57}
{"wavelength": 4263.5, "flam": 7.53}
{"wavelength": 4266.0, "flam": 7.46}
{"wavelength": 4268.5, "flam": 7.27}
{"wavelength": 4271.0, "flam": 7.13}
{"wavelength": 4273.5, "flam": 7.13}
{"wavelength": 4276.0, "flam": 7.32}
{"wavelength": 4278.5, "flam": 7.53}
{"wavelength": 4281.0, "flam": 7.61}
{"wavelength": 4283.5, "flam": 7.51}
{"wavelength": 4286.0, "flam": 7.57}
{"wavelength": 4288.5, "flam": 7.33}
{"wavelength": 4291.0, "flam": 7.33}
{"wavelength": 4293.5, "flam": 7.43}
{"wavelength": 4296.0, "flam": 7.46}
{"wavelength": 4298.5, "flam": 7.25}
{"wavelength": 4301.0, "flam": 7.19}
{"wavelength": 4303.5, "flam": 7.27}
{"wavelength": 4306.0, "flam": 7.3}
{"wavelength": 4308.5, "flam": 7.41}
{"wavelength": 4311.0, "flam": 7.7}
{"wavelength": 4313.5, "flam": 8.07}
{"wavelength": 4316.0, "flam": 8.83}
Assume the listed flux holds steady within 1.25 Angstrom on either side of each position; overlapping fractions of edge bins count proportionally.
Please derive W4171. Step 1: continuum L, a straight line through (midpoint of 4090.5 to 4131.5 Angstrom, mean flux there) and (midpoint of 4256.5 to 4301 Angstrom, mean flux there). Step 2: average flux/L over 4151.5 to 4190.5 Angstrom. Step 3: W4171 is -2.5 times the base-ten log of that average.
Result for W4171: 0.09 mag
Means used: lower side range 8.36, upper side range 7.4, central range 7.36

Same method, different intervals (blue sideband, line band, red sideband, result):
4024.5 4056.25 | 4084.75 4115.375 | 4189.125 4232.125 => -0.15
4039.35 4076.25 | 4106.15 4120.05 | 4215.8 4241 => -0.17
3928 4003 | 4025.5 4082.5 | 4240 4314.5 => 0.03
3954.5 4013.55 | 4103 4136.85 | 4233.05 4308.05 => -0.07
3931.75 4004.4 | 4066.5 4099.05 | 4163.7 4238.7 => -0.06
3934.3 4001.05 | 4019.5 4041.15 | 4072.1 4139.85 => 0.05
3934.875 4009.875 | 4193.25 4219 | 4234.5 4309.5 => 0.06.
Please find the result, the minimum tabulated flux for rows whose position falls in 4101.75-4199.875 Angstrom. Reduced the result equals 7.05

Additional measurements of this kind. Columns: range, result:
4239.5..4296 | 7.13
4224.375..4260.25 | 6.88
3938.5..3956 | 7.47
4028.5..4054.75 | 7.19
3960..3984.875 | 7.02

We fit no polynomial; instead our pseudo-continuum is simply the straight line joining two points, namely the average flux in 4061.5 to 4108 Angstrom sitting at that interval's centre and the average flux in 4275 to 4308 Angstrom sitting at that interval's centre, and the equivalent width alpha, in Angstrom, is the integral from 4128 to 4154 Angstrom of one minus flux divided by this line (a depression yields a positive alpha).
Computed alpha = 1.0 Angstrom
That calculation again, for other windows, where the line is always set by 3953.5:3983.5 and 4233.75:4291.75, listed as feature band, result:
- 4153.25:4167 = 0.42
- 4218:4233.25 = 0.50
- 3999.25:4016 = -0.78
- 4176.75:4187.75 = 0.24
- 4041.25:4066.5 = 1.19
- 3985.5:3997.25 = -0.35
